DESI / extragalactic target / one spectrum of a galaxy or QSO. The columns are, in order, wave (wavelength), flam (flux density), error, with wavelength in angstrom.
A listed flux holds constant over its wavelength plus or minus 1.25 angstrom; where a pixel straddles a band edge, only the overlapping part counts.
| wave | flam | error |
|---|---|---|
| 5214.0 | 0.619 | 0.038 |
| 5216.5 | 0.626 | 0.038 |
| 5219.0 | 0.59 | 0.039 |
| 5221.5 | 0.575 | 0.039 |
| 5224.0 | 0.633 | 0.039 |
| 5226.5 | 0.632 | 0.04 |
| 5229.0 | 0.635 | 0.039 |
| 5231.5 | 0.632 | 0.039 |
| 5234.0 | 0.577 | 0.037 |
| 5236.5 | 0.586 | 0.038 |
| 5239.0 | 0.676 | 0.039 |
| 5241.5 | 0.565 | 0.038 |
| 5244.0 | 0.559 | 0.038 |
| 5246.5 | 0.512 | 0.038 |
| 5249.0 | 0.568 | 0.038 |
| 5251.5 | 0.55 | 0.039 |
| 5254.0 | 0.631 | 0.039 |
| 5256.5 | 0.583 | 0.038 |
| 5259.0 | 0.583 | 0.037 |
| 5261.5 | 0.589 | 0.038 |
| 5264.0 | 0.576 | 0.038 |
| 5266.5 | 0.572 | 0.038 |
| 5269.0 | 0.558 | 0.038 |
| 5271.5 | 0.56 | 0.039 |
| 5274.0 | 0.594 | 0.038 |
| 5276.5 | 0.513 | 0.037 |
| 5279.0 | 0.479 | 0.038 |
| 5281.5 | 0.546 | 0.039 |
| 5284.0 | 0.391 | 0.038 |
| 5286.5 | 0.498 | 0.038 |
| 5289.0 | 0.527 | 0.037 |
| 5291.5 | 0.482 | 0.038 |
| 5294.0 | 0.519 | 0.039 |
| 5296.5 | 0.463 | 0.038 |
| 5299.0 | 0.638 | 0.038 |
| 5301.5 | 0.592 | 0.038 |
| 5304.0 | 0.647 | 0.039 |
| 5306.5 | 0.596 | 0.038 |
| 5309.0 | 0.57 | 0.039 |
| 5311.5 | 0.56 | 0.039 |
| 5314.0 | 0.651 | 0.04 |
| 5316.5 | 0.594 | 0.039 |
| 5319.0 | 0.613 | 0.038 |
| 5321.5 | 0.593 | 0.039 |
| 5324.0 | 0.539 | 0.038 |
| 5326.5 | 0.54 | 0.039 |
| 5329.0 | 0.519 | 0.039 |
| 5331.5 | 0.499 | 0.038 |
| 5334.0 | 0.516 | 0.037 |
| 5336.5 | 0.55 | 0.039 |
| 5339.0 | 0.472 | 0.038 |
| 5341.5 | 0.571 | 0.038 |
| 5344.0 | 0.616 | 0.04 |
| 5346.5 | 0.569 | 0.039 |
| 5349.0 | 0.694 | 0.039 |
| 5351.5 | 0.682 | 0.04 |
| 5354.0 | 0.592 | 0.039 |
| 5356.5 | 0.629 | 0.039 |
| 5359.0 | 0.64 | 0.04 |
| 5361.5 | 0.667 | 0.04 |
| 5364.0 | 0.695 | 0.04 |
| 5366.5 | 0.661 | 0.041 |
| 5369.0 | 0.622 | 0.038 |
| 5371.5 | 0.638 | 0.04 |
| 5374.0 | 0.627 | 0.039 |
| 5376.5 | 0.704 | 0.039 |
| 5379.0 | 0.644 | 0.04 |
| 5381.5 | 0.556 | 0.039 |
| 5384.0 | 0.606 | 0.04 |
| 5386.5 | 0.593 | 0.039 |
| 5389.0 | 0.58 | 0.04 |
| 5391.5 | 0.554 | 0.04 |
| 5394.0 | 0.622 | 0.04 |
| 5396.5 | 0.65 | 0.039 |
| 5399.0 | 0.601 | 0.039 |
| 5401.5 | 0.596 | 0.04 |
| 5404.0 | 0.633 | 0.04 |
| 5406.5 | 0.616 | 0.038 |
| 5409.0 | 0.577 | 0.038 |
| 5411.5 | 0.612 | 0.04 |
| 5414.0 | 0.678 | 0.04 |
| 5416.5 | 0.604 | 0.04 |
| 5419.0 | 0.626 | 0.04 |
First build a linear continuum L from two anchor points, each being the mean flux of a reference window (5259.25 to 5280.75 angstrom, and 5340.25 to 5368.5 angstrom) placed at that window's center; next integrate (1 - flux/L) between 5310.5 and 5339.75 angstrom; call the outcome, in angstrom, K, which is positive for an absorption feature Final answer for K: 2.6 angstrom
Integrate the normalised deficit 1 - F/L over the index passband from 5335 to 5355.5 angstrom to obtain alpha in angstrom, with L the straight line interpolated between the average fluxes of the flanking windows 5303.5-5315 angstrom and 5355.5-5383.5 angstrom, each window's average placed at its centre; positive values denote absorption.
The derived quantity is 1.10 angstrom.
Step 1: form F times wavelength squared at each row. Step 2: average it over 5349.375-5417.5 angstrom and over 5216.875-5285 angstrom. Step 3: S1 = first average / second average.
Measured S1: 1.1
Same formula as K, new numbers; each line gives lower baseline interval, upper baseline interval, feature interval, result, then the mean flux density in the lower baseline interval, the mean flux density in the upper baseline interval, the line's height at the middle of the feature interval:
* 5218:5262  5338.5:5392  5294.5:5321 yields 0.8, 0.593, 0.622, 0.609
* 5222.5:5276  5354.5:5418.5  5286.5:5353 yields 4.2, 0.588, 0.624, 0.606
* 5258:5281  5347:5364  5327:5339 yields 2.1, 0.558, 0.65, 0.626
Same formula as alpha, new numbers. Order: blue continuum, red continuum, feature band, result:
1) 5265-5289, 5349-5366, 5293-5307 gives -0.3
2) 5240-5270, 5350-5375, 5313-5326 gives 0.5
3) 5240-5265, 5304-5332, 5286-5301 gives 1.3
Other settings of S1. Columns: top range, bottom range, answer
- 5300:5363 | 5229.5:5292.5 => 1.09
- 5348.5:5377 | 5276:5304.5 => 1.28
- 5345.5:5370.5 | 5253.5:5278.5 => 1.17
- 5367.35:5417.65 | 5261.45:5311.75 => 1.18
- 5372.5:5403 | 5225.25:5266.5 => 1.09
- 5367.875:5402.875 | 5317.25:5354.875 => 1.09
